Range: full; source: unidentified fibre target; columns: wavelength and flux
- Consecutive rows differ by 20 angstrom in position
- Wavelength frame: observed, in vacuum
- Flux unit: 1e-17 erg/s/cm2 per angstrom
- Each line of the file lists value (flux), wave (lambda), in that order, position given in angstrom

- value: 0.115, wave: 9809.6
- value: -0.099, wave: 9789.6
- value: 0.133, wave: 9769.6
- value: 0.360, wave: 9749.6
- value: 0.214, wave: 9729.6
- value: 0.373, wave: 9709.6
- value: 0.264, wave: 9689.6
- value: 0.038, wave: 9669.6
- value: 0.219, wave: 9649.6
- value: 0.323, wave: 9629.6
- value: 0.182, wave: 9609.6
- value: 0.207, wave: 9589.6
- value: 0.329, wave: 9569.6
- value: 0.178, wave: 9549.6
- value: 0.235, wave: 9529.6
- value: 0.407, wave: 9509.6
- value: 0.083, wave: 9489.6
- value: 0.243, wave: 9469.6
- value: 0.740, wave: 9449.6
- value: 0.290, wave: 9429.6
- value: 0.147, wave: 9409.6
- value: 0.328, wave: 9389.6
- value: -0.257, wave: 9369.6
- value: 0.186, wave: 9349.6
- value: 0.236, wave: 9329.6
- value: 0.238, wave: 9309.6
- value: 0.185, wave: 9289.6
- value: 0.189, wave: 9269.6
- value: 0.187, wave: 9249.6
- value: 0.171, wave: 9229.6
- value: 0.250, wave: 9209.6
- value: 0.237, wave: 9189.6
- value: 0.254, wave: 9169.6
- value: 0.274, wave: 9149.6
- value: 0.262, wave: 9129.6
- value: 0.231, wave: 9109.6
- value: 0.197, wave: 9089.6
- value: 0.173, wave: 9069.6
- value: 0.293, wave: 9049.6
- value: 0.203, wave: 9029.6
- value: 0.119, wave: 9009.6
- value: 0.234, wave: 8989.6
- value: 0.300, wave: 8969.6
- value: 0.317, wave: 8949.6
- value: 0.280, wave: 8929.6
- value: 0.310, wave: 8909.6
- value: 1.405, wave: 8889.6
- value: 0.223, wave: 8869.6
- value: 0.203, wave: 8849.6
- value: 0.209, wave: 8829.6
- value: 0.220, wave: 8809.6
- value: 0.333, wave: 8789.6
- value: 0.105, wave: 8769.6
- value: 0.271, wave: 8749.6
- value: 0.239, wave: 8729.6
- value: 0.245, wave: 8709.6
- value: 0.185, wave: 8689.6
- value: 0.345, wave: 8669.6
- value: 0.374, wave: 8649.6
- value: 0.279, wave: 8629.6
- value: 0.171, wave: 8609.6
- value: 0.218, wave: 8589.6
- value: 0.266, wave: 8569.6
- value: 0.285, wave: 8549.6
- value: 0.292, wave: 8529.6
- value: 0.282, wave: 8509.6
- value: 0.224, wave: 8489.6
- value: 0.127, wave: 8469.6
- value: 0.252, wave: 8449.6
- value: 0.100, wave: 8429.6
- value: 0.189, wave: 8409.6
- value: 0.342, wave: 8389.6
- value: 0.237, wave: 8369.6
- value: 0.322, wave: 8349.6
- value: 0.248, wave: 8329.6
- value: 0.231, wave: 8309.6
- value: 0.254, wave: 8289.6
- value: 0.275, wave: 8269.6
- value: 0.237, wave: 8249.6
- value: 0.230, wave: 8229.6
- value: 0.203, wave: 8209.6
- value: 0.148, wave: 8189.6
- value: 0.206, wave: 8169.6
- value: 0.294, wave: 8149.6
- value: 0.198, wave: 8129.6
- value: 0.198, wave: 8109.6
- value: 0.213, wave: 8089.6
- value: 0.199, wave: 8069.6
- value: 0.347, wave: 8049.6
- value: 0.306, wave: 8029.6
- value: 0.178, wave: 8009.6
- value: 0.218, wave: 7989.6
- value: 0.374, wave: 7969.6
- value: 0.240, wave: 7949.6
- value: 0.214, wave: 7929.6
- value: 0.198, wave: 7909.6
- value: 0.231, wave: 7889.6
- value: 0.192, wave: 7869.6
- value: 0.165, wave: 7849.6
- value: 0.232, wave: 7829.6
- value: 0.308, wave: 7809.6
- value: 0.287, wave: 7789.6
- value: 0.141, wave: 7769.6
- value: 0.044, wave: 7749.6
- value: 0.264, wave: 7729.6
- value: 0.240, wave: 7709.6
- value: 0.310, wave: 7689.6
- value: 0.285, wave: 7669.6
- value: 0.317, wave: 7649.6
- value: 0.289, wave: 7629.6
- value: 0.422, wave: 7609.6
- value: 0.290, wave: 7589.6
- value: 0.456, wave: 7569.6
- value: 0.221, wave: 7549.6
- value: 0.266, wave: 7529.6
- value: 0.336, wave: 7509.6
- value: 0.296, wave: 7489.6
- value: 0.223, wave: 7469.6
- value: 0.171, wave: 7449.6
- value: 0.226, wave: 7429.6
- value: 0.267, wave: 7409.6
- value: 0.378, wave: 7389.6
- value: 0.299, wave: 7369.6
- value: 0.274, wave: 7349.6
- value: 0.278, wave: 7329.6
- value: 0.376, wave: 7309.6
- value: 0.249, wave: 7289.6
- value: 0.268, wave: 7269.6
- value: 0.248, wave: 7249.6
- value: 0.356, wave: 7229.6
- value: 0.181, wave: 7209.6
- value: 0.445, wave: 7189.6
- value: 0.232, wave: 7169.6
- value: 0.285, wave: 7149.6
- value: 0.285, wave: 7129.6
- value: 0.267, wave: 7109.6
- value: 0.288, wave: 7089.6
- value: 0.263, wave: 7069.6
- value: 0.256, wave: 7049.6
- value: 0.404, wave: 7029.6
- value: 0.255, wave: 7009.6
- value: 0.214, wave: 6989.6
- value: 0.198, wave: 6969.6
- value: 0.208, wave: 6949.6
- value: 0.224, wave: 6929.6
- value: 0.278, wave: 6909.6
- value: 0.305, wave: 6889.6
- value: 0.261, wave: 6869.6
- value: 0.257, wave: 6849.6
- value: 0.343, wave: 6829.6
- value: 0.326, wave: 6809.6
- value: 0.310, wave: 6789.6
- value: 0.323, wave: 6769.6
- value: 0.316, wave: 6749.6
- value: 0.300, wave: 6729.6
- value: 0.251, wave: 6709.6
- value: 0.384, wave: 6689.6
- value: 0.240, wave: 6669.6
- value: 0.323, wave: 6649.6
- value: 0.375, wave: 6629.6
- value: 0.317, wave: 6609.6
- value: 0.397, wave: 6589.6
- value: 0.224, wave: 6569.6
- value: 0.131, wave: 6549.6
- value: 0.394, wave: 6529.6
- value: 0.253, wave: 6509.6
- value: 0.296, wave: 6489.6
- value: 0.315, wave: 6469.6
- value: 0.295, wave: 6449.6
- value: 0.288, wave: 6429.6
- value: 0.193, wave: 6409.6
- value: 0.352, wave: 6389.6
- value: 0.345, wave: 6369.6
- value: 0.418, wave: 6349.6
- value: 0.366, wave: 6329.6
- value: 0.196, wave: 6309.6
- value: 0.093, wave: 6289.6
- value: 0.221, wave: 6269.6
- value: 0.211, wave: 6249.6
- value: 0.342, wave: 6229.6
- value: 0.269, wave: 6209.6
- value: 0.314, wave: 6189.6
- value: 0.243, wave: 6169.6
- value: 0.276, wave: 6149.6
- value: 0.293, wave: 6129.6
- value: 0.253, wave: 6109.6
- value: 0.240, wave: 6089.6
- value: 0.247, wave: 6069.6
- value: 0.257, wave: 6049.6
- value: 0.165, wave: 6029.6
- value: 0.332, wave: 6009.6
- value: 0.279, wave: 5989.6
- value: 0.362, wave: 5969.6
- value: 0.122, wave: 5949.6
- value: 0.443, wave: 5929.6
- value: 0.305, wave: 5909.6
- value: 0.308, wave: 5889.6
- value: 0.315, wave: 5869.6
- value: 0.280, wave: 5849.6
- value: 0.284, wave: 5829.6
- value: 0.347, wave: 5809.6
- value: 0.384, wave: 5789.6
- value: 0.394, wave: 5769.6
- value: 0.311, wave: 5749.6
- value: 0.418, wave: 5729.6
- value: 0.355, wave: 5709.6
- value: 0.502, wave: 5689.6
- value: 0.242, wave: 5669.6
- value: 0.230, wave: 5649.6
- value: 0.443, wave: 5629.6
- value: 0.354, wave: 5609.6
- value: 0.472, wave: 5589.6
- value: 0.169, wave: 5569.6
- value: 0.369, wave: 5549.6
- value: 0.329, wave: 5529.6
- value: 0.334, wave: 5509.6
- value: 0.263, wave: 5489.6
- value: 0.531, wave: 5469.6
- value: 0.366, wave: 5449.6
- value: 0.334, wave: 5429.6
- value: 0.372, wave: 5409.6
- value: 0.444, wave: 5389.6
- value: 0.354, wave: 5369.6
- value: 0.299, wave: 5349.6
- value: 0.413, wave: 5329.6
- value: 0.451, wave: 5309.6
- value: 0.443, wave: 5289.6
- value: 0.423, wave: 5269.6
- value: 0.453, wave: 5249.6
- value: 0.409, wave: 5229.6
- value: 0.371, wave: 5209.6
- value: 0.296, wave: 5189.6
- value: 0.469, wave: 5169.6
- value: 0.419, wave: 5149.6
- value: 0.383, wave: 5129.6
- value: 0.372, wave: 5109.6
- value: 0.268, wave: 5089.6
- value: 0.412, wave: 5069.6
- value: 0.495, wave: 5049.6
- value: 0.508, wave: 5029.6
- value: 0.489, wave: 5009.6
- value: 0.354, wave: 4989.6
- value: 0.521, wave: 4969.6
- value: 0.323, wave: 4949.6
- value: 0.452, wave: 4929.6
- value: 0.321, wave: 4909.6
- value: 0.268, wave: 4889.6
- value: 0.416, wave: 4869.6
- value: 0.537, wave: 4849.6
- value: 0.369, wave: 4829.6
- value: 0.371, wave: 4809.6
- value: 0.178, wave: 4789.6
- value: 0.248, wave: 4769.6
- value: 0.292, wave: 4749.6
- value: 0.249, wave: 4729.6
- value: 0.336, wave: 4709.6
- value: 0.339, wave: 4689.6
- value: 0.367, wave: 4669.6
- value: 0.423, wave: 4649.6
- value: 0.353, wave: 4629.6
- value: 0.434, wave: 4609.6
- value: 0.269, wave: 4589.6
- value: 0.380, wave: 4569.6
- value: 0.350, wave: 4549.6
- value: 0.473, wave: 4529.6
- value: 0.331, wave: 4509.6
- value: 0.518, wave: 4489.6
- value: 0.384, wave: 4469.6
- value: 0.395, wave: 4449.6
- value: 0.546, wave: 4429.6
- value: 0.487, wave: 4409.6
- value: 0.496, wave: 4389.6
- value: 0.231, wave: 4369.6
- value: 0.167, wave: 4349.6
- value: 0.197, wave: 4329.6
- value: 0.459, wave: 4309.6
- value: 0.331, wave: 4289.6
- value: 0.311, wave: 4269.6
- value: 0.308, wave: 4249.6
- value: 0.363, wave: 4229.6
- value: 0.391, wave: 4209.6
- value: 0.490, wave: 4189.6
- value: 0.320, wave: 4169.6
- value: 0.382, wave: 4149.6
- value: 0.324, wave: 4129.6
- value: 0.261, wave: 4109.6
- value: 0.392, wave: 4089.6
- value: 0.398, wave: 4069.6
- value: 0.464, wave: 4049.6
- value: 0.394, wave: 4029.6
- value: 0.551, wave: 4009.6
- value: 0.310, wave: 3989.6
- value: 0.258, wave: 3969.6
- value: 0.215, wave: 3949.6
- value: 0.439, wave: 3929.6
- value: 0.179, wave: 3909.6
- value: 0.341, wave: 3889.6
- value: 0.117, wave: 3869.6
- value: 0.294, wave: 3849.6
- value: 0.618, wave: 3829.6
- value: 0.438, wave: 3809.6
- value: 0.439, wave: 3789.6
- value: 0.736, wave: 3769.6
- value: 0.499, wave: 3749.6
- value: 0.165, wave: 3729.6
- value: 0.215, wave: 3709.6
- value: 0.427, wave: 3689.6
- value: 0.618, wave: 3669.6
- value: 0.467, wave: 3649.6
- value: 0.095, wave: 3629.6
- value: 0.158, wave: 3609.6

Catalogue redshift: 0.094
